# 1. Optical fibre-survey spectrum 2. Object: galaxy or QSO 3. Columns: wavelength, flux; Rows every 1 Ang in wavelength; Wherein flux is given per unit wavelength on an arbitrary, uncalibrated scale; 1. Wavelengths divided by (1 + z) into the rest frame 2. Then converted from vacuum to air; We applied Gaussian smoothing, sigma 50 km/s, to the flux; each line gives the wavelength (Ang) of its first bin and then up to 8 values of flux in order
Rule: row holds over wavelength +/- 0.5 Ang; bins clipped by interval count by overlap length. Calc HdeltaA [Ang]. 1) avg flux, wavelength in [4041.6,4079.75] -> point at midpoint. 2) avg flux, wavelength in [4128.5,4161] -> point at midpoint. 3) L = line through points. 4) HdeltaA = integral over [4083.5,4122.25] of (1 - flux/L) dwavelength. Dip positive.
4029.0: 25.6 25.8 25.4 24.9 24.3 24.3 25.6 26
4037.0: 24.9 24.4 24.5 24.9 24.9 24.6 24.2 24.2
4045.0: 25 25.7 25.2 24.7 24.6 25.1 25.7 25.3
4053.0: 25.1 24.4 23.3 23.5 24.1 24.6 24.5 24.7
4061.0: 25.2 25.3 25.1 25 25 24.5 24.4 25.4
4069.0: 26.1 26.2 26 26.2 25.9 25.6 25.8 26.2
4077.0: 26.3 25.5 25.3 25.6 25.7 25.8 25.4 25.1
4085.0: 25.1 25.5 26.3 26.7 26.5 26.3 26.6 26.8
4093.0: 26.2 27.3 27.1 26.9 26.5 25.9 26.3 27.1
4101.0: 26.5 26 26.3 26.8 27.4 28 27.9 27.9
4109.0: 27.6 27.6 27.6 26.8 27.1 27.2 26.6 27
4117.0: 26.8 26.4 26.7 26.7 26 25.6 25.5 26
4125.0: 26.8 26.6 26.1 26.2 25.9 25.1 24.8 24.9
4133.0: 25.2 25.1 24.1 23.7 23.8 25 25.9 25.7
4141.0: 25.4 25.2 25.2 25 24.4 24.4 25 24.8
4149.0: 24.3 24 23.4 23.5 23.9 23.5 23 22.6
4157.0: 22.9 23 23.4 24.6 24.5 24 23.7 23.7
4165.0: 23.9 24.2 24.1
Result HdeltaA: -3.05 Ang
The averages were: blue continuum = 25.1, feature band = 26.7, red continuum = 24.4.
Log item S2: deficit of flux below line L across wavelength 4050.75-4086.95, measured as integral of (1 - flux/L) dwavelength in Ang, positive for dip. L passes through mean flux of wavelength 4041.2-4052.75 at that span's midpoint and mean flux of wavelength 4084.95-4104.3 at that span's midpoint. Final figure 0.6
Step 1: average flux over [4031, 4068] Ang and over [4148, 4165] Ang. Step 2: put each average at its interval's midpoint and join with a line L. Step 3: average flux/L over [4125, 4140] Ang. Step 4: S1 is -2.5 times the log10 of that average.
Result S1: -0.06 mag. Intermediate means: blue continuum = 24.8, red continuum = 23.7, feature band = 25.2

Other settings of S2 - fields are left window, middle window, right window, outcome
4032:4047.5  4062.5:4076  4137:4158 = -0.4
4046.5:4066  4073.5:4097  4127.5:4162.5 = -1.4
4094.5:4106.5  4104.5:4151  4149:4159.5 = -1.5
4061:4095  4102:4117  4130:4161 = -1.3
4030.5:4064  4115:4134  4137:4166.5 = -1.3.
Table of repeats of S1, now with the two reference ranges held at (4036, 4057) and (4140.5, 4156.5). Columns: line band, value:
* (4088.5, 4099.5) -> -0.089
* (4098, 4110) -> -0.110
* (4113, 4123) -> -0.092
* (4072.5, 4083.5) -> -0.050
